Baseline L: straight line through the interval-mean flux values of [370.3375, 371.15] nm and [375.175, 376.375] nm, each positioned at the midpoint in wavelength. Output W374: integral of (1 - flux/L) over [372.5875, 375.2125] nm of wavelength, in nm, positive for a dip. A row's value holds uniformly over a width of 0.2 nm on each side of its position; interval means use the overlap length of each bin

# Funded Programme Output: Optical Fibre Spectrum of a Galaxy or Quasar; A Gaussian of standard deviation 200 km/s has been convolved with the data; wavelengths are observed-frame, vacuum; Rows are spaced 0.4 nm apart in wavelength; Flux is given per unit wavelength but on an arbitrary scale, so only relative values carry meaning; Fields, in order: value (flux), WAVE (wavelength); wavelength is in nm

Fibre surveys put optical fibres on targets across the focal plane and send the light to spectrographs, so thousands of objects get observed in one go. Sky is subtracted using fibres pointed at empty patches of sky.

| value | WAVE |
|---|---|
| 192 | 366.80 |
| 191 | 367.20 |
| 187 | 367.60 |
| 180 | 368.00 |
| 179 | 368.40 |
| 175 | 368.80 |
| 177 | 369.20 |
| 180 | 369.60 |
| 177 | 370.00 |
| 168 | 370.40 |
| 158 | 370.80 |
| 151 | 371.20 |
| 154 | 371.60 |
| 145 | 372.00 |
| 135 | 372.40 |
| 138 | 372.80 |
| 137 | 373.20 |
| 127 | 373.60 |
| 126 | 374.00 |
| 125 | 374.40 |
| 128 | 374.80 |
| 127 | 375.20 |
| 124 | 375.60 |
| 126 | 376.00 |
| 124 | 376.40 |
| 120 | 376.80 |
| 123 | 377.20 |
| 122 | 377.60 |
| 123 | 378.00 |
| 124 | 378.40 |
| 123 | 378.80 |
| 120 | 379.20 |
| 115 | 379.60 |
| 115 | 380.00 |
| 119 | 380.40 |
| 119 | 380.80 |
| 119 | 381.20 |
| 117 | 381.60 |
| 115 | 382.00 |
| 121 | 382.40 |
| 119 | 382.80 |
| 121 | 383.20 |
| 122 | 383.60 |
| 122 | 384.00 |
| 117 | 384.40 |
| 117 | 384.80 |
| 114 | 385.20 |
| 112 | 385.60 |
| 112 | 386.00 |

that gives 0.155 nm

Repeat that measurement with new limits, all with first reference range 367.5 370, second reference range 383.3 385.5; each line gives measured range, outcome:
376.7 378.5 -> 0.28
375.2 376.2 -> 0.18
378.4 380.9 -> 0.33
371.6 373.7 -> 0.33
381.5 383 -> 0.10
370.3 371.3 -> 0.07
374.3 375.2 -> 0.17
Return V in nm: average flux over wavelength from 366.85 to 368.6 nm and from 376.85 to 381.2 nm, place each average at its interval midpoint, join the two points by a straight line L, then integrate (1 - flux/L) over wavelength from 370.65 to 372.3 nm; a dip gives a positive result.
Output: 0.13 nm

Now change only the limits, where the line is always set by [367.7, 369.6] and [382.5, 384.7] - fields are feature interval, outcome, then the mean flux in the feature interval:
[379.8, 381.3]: 0.16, 118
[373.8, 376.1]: 0.42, 126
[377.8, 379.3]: 0.18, 123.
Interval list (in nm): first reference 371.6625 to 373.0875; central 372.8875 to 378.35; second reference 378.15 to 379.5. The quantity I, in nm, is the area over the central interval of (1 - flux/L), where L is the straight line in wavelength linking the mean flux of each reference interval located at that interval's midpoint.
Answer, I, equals 0.22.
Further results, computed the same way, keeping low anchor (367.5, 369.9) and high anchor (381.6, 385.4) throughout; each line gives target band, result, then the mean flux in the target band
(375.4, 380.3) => 0.695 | 122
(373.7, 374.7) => 0.197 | 126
